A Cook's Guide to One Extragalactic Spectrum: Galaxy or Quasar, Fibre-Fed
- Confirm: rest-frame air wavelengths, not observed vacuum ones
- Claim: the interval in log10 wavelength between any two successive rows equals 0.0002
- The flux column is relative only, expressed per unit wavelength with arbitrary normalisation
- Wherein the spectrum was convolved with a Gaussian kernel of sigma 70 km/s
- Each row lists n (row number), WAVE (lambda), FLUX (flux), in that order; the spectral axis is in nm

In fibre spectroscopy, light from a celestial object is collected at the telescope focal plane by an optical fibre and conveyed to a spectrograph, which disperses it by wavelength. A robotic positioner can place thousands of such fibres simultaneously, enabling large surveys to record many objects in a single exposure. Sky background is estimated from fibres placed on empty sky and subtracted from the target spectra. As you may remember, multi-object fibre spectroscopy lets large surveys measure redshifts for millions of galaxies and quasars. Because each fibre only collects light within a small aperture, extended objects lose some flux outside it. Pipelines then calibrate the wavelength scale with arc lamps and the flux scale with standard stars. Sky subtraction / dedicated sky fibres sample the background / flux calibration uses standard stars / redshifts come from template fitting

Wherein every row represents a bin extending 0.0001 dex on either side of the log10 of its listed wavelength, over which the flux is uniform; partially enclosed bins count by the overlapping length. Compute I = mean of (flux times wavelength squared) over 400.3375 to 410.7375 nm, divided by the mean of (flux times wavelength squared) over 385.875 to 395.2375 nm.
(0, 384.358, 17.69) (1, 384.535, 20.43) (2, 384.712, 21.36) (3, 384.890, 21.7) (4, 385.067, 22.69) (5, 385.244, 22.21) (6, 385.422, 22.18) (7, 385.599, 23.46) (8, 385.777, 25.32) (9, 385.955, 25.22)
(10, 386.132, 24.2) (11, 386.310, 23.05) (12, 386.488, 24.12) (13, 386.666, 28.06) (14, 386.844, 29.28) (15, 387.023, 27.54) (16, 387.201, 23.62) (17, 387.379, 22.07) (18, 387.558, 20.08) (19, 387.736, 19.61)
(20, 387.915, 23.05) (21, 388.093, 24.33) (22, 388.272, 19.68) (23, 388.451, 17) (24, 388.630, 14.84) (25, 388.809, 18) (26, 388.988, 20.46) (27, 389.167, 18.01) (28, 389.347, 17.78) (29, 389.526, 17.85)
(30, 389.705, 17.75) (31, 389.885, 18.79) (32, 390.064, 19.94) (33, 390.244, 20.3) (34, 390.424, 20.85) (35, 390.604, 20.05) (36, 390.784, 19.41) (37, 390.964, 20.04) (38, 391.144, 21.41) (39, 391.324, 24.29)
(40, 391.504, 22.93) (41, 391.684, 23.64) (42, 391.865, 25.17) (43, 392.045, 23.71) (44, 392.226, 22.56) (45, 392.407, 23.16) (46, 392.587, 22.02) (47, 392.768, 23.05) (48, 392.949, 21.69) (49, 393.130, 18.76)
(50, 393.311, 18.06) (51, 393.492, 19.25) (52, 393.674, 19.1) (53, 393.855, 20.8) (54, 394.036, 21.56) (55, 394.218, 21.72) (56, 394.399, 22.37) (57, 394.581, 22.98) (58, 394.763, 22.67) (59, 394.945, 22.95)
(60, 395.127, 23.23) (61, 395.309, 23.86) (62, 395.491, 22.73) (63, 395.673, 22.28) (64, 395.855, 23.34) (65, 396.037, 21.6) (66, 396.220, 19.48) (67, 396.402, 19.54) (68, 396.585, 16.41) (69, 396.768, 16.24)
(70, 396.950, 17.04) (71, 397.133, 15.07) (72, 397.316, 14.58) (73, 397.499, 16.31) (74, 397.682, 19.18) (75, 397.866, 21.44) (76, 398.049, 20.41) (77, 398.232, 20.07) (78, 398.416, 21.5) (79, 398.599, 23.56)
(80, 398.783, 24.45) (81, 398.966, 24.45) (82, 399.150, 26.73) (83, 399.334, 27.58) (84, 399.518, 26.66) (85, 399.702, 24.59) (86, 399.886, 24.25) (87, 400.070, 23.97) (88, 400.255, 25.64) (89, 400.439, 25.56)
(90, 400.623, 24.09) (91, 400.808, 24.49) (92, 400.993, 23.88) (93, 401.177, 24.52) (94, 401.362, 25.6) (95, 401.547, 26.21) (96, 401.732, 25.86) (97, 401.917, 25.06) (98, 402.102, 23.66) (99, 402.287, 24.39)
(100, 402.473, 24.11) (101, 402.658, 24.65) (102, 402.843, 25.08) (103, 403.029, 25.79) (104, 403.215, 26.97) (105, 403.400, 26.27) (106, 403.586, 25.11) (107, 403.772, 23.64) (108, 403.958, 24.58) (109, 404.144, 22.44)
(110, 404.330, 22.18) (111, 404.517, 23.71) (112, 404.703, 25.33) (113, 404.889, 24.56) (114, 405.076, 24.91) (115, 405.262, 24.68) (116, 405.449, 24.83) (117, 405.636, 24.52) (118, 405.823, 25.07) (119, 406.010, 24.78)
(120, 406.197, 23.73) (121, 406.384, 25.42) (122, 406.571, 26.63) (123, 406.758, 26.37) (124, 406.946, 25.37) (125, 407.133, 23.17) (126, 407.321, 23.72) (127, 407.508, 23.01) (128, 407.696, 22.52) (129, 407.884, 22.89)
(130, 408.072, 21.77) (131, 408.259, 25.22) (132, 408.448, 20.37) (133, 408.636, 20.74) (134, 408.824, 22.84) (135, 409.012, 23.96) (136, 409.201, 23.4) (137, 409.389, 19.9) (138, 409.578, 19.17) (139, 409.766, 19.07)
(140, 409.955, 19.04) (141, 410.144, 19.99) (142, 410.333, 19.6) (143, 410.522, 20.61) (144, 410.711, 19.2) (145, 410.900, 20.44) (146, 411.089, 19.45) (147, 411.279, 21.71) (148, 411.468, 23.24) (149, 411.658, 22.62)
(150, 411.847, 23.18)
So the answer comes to 1.18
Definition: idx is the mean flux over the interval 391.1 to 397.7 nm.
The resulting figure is 20.9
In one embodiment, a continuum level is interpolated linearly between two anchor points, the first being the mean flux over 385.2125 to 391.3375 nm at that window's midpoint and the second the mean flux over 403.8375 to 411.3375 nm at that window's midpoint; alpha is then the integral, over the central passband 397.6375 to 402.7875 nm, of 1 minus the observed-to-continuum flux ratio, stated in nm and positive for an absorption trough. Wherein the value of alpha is -0.45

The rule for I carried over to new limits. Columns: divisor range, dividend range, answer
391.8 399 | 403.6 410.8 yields 1.17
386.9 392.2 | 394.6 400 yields 1.07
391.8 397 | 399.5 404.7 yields 1.21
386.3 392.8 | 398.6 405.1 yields 1.23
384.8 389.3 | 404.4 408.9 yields 1.19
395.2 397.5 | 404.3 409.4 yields 1.31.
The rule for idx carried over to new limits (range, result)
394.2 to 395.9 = 22.8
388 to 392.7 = 20.6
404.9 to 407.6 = 24.7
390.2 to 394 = 21.5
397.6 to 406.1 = 24.4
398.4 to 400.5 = 25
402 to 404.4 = 24.6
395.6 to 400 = 21.1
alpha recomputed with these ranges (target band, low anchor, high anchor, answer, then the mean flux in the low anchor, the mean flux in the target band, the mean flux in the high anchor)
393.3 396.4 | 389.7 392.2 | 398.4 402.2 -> 0.17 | 21.5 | 21.7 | 24.9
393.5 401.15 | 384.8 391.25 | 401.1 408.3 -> 0.43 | 21.5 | 21.9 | 24.6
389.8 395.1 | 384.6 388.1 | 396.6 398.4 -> -0.28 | 23.6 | 21.5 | 17.9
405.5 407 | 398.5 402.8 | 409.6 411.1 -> -0.23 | 25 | 25.2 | 19.7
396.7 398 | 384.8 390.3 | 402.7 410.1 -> 0.31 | 21.7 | 17.2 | 23.6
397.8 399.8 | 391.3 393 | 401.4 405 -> 0.03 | 23.2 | 23.8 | 24.7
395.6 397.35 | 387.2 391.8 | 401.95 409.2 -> 0.26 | 20.2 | 18.6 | 24.2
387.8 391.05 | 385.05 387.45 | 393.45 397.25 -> 0.54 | 24.6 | 19.3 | 20.7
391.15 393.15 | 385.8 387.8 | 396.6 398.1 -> -0.20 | 24.4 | 22.9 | 17.4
